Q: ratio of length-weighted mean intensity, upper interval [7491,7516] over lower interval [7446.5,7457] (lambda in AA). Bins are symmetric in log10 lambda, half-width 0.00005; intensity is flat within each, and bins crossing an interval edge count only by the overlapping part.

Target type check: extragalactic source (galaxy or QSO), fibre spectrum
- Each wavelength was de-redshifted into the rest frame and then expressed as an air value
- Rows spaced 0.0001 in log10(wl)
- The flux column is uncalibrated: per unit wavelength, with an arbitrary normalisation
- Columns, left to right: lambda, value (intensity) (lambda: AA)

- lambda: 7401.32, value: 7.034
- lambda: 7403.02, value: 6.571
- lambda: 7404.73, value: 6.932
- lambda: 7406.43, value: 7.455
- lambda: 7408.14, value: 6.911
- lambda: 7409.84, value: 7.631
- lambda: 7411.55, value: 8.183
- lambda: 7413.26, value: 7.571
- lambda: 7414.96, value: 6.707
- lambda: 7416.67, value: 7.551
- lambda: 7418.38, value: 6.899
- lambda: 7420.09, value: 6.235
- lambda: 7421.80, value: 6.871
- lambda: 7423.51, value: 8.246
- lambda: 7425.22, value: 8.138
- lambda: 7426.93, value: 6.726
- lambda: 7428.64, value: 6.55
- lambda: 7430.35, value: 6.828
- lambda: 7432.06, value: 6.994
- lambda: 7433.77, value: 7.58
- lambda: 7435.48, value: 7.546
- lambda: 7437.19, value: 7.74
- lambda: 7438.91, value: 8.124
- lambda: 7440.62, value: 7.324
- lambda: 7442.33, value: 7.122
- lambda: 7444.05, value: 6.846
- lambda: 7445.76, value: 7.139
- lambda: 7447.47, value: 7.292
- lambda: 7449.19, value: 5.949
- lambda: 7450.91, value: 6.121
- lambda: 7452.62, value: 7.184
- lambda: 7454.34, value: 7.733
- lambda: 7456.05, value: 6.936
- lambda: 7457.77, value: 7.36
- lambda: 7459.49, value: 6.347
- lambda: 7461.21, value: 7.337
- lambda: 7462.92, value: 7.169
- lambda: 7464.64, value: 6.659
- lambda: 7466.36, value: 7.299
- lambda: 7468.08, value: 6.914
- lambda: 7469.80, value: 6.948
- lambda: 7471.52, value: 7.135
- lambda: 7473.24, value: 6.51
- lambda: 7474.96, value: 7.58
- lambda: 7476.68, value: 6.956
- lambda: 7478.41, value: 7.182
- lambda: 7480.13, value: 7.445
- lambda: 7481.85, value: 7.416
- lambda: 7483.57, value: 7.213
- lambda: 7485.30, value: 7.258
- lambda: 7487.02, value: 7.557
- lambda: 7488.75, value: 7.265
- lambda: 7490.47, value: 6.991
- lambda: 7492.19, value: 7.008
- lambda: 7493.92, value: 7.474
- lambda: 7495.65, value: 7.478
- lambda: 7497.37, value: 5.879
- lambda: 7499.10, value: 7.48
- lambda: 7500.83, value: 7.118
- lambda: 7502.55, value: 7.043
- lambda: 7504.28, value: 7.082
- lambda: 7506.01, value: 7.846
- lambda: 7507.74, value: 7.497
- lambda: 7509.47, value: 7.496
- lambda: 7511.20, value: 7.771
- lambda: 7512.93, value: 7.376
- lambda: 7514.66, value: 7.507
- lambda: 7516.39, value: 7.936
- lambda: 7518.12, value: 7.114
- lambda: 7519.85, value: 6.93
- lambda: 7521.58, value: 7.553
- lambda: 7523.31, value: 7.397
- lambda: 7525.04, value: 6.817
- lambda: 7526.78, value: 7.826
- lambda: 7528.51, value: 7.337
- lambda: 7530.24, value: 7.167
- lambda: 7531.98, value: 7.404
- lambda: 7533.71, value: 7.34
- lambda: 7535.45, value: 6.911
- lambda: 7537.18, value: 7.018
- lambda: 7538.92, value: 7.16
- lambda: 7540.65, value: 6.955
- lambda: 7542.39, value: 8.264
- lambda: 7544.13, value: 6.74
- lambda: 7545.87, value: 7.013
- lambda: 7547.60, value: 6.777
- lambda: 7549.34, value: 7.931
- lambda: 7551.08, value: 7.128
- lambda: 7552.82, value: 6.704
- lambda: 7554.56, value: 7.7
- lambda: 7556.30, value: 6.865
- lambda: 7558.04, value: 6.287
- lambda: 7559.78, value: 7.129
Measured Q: 1.06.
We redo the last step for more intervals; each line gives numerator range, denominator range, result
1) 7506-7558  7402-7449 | 1.01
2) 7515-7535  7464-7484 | 1.03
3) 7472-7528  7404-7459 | 1.01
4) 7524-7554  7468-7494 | 1.00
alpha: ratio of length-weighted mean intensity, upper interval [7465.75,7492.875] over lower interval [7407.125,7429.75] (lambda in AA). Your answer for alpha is 1.0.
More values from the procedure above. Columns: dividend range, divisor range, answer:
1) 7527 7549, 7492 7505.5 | 1.02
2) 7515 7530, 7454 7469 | 1.04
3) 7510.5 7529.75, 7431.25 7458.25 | 1.03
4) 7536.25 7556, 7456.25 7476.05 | 1.03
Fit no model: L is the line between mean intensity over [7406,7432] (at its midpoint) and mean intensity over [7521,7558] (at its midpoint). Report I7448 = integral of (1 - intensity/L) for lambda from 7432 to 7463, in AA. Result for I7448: 0.29 AA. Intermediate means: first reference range 7.22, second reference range 7.21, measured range 7.15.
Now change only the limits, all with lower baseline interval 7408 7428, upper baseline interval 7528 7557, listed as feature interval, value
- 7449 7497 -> 1.1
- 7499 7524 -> -0.6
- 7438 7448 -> 0.0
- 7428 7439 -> 0.0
